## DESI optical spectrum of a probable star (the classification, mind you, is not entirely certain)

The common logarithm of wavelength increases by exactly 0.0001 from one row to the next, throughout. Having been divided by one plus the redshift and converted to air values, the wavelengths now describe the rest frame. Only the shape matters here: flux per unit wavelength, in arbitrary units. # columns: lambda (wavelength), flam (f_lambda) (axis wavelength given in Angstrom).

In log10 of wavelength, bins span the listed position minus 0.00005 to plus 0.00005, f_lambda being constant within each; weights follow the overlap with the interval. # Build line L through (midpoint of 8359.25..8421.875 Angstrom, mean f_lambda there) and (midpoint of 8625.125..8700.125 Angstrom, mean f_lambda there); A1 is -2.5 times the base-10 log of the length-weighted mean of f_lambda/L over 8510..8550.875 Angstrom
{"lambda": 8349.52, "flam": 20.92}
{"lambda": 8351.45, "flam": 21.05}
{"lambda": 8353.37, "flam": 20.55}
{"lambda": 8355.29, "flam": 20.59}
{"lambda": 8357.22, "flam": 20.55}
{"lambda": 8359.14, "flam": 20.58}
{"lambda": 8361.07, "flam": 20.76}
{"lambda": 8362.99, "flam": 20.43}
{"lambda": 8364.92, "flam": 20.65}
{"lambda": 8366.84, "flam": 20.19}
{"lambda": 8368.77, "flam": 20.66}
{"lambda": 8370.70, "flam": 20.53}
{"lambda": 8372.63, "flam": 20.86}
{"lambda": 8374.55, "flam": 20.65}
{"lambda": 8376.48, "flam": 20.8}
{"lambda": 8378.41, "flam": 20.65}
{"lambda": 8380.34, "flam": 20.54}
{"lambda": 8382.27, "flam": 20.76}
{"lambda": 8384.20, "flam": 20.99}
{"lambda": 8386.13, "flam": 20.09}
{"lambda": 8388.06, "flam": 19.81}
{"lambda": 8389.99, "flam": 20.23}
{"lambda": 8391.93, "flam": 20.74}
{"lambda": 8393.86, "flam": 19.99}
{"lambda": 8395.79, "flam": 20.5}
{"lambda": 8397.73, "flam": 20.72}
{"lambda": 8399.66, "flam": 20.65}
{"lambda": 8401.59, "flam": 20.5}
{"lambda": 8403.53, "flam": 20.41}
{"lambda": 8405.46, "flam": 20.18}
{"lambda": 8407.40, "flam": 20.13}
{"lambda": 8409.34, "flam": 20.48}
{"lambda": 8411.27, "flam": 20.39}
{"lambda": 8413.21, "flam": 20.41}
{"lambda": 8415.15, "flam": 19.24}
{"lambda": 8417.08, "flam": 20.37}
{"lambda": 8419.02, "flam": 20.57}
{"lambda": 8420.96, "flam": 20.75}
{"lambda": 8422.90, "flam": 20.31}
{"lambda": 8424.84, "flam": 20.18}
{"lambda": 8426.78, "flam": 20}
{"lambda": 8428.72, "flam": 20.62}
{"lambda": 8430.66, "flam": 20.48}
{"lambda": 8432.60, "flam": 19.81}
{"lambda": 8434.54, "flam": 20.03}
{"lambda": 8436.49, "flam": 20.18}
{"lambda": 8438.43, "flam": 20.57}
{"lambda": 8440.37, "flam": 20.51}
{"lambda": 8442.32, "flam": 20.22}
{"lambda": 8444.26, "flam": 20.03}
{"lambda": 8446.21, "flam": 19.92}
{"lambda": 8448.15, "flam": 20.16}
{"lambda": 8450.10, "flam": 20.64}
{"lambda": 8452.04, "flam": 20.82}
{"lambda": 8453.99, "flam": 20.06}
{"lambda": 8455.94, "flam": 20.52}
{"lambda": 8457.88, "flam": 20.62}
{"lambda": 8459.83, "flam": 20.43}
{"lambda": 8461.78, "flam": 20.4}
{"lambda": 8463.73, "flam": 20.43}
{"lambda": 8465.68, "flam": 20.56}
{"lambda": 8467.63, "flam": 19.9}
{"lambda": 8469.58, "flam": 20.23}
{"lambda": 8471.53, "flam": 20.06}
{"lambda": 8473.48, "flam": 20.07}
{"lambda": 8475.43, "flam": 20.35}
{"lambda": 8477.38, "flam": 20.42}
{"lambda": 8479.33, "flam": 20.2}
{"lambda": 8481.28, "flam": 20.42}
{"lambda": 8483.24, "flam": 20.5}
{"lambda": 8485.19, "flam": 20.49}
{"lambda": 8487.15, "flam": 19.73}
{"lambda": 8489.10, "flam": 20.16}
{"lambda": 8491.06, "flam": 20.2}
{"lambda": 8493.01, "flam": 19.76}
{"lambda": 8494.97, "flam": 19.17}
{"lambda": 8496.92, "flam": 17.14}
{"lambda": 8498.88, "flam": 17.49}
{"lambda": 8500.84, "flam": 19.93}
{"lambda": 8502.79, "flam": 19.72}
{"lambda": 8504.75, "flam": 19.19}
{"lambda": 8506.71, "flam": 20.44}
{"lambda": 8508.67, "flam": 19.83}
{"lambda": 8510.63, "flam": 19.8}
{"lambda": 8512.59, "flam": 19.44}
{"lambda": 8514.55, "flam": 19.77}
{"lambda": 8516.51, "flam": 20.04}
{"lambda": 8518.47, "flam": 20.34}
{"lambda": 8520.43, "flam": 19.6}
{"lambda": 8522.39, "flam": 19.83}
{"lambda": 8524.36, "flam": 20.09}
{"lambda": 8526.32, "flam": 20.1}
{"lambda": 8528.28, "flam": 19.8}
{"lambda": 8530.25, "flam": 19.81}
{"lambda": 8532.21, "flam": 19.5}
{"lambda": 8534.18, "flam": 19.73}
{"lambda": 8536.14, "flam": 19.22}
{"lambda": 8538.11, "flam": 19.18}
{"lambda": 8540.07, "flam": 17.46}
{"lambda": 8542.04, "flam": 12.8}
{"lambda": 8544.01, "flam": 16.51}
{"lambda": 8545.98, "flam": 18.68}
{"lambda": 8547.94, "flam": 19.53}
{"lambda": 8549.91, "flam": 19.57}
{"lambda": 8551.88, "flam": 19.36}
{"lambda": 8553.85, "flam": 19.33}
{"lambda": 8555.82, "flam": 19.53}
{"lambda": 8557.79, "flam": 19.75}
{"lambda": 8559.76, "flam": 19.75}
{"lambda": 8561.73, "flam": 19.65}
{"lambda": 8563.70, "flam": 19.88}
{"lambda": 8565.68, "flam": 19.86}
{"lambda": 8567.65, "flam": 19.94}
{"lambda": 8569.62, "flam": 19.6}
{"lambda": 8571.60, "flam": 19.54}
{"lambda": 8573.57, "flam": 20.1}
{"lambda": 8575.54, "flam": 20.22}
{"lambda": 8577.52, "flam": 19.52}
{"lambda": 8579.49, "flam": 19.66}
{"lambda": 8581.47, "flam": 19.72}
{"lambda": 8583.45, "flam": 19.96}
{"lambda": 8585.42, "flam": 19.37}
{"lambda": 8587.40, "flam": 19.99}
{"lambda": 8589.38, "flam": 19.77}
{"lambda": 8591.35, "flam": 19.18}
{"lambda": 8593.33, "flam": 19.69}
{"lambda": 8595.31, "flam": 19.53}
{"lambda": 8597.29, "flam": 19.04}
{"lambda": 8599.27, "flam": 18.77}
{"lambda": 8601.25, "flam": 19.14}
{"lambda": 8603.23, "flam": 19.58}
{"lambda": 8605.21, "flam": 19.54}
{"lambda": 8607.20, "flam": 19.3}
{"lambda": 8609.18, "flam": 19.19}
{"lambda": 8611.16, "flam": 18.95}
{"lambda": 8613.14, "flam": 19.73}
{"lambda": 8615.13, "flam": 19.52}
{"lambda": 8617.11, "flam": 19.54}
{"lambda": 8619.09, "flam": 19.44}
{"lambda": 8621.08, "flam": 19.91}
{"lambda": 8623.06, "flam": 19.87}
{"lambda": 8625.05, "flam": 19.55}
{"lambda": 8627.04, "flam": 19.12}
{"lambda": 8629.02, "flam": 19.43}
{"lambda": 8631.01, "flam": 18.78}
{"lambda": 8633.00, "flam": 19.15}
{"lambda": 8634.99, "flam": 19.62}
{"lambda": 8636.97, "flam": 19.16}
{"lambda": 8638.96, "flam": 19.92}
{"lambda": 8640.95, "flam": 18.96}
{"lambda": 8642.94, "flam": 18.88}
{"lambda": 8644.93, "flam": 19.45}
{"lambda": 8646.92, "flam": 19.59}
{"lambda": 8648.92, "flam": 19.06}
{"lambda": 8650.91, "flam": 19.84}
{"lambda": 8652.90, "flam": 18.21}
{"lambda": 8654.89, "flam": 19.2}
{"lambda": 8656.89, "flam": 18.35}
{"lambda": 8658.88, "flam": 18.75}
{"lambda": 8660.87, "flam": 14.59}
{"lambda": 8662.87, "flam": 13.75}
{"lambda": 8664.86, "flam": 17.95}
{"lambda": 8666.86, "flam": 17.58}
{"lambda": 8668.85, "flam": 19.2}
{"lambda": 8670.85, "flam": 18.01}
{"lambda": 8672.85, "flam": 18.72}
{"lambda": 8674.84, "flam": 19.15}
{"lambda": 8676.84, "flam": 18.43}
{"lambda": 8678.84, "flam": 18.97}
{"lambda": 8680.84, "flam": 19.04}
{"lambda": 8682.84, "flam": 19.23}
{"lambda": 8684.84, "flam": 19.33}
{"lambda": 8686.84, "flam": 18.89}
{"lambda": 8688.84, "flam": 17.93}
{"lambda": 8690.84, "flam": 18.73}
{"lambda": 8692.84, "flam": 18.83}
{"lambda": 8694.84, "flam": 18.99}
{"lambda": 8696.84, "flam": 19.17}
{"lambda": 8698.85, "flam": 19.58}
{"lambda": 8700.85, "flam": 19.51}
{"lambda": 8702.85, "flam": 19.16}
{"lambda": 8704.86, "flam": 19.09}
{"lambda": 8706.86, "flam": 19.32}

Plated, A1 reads 0.03 mag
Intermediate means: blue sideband 20.5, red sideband 18.7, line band 19.1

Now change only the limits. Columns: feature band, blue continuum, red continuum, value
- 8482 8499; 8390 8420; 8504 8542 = 0.01 mag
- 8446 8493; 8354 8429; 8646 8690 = -0.02 mag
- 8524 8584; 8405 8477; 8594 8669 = 0.01 mag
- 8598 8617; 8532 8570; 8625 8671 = -0.03 mag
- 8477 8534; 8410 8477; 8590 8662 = 0.01 mag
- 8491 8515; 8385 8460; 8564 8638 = 0.03 mag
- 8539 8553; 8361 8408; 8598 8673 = 0.10 mag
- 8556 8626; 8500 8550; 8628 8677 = -0.04 mag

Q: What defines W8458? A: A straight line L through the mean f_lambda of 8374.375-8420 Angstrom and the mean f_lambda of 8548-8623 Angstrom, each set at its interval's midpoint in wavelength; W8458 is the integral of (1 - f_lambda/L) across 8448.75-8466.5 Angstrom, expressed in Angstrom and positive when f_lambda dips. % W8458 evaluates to -0.3 Angstrom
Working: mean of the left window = 20.4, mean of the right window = 19.6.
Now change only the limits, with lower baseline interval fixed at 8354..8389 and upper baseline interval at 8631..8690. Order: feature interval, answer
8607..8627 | -0.64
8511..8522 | -0.15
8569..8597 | -0.84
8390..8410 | -0.05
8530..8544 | 1.00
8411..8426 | -0.02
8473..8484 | -0.28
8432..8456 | -0.24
